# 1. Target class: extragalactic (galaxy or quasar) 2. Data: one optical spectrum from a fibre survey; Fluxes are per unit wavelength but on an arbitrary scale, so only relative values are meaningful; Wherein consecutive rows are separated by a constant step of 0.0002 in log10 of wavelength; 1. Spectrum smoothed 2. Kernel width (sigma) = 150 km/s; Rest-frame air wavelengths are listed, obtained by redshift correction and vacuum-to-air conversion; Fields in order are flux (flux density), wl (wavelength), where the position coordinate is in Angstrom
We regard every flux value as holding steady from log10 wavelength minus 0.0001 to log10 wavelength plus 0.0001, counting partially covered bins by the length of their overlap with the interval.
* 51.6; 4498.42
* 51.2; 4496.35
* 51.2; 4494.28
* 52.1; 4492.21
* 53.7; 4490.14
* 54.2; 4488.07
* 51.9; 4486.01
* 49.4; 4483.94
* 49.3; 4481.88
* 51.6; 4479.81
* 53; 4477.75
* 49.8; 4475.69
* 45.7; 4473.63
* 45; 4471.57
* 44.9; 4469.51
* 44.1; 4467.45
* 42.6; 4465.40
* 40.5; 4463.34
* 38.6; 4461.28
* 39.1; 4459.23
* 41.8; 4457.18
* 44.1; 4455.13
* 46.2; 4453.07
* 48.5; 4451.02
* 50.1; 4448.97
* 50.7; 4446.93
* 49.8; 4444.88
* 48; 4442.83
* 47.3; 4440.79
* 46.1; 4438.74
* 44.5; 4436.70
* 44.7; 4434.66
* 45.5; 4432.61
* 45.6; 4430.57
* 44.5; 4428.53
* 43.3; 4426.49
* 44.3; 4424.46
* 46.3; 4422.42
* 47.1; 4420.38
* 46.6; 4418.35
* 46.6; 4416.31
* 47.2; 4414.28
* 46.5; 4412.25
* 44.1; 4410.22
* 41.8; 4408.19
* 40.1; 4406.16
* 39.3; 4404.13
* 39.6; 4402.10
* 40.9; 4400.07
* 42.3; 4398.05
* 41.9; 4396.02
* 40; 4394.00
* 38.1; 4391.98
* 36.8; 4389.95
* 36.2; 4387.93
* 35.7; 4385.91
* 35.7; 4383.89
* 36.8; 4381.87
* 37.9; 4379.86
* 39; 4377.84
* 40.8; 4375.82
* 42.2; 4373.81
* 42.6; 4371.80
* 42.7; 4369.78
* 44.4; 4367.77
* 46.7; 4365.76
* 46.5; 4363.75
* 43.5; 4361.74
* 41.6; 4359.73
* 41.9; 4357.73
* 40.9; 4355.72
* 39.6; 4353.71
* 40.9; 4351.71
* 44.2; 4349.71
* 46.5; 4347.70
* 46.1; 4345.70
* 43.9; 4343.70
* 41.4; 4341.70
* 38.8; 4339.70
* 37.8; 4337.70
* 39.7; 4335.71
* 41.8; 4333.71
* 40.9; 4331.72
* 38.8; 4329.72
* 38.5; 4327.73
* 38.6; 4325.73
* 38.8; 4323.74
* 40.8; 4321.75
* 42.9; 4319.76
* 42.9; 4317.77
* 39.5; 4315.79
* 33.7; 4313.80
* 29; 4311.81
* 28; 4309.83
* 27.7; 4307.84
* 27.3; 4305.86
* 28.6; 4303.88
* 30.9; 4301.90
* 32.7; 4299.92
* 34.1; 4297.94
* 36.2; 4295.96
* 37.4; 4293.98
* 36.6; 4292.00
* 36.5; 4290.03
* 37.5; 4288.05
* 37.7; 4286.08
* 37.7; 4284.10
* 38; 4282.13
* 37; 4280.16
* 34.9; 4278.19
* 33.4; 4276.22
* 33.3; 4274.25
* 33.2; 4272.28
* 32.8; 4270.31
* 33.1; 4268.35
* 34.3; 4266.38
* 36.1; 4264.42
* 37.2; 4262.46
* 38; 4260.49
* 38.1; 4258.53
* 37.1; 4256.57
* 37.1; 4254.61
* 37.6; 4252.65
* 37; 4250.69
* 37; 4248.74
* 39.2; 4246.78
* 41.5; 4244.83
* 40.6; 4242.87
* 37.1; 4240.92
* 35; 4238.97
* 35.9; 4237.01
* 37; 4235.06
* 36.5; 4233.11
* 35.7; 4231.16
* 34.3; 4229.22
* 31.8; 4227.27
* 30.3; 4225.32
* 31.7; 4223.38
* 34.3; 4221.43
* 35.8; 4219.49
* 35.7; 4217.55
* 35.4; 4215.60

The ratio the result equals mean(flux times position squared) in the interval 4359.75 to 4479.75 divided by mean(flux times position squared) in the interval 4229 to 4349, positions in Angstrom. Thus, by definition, 1.26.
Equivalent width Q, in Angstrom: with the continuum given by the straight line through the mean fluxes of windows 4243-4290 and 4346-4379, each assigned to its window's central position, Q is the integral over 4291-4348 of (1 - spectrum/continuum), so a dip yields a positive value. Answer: 4.2 Angstrom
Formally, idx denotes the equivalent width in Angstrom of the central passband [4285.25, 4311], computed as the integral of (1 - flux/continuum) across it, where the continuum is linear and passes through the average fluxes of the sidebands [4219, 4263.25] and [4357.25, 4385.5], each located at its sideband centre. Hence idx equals 3.6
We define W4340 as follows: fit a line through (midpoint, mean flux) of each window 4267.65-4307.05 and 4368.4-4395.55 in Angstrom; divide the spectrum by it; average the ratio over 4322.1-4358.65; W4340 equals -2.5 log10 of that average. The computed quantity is -0.11 mag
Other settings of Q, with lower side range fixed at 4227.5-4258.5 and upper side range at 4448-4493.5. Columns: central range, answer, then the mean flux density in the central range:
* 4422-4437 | 0.2 Angstrom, 44.8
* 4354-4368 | -0.4 Angstrom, 43.4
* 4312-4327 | 0.6 Angstrom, 39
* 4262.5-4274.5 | 1.3 Angstrom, 34.1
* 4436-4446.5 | -0.4 Angstrom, 47.4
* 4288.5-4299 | 0.8 Angstrom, 36.2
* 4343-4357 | -0.4 Angstrom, 43.1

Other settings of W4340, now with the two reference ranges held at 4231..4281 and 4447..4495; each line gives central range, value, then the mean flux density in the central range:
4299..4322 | 0.17 mag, 33.5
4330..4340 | 0.02 mag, 39.8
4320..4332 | 0.01 mag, 39.5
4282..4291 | 0.01 mag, 37.4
